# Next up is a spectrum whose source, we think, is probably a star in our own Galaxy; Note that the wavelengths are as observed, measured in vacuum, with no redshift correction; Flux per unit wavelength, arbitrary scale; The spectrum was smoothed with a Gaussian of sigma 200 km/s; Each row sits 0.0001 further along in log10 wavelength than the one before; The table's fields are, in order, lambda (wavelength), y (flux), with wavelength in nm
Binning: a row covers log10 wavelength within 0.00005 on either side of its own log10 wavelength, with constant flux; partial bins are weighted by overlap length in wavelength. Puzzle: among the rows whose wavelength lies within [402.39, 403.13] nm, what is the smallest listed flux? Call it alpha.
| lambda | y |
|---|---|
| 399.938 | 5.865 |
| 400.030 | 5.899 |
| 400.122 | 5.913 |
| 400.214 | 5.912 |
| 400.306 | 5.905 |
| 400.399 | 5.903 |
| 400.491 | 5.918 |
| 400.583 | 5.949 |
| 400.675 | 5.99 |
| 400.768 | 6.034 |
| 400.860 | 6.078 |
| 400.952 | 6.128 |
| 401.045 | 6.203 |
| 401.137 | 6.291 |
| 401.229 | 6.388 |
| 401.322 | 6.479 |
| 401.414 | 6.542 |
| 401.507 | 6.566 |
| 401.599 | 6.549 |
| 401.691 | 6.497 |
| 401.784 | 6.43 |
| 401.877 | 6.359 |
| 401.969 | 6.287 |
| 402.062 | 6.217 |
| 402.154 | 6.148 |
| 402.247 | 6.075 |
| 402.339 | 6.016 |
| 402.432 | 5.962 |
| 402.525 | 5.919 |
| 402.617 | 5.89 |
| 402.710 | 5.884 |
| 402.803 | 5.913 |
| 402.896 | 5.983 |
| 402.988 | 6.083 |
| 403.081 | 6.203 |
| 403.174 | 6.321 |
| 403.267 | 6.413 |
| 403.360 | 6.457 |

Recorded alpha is 5.884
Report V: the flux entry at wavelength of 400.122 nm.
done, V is 5.913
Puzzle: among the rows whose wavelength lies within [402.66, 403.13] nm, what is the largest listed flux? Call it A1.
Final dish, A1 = 6.203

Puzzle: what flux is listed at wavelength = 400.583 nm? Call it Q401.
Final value 5.949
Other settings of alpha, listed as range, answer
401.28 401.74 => 6.479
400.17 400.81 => 5.903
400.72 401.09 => 6.034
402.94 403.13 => 6.083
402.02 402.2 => 6.148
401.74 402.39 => 6.016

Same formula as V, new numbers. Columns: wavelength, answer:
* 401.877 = 6.359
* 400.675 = 5.99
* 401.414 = 6.542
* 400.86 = 6.078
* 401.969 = 6.287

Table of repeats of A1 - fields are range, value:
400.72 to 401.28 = 6.388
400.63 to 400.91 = 6.078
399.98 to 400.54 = 5.918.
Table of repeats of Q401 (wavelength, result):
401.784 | 6.43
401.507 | 6.566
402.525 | 5.919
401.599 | 6.549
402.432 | 5.962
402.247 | 6.075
